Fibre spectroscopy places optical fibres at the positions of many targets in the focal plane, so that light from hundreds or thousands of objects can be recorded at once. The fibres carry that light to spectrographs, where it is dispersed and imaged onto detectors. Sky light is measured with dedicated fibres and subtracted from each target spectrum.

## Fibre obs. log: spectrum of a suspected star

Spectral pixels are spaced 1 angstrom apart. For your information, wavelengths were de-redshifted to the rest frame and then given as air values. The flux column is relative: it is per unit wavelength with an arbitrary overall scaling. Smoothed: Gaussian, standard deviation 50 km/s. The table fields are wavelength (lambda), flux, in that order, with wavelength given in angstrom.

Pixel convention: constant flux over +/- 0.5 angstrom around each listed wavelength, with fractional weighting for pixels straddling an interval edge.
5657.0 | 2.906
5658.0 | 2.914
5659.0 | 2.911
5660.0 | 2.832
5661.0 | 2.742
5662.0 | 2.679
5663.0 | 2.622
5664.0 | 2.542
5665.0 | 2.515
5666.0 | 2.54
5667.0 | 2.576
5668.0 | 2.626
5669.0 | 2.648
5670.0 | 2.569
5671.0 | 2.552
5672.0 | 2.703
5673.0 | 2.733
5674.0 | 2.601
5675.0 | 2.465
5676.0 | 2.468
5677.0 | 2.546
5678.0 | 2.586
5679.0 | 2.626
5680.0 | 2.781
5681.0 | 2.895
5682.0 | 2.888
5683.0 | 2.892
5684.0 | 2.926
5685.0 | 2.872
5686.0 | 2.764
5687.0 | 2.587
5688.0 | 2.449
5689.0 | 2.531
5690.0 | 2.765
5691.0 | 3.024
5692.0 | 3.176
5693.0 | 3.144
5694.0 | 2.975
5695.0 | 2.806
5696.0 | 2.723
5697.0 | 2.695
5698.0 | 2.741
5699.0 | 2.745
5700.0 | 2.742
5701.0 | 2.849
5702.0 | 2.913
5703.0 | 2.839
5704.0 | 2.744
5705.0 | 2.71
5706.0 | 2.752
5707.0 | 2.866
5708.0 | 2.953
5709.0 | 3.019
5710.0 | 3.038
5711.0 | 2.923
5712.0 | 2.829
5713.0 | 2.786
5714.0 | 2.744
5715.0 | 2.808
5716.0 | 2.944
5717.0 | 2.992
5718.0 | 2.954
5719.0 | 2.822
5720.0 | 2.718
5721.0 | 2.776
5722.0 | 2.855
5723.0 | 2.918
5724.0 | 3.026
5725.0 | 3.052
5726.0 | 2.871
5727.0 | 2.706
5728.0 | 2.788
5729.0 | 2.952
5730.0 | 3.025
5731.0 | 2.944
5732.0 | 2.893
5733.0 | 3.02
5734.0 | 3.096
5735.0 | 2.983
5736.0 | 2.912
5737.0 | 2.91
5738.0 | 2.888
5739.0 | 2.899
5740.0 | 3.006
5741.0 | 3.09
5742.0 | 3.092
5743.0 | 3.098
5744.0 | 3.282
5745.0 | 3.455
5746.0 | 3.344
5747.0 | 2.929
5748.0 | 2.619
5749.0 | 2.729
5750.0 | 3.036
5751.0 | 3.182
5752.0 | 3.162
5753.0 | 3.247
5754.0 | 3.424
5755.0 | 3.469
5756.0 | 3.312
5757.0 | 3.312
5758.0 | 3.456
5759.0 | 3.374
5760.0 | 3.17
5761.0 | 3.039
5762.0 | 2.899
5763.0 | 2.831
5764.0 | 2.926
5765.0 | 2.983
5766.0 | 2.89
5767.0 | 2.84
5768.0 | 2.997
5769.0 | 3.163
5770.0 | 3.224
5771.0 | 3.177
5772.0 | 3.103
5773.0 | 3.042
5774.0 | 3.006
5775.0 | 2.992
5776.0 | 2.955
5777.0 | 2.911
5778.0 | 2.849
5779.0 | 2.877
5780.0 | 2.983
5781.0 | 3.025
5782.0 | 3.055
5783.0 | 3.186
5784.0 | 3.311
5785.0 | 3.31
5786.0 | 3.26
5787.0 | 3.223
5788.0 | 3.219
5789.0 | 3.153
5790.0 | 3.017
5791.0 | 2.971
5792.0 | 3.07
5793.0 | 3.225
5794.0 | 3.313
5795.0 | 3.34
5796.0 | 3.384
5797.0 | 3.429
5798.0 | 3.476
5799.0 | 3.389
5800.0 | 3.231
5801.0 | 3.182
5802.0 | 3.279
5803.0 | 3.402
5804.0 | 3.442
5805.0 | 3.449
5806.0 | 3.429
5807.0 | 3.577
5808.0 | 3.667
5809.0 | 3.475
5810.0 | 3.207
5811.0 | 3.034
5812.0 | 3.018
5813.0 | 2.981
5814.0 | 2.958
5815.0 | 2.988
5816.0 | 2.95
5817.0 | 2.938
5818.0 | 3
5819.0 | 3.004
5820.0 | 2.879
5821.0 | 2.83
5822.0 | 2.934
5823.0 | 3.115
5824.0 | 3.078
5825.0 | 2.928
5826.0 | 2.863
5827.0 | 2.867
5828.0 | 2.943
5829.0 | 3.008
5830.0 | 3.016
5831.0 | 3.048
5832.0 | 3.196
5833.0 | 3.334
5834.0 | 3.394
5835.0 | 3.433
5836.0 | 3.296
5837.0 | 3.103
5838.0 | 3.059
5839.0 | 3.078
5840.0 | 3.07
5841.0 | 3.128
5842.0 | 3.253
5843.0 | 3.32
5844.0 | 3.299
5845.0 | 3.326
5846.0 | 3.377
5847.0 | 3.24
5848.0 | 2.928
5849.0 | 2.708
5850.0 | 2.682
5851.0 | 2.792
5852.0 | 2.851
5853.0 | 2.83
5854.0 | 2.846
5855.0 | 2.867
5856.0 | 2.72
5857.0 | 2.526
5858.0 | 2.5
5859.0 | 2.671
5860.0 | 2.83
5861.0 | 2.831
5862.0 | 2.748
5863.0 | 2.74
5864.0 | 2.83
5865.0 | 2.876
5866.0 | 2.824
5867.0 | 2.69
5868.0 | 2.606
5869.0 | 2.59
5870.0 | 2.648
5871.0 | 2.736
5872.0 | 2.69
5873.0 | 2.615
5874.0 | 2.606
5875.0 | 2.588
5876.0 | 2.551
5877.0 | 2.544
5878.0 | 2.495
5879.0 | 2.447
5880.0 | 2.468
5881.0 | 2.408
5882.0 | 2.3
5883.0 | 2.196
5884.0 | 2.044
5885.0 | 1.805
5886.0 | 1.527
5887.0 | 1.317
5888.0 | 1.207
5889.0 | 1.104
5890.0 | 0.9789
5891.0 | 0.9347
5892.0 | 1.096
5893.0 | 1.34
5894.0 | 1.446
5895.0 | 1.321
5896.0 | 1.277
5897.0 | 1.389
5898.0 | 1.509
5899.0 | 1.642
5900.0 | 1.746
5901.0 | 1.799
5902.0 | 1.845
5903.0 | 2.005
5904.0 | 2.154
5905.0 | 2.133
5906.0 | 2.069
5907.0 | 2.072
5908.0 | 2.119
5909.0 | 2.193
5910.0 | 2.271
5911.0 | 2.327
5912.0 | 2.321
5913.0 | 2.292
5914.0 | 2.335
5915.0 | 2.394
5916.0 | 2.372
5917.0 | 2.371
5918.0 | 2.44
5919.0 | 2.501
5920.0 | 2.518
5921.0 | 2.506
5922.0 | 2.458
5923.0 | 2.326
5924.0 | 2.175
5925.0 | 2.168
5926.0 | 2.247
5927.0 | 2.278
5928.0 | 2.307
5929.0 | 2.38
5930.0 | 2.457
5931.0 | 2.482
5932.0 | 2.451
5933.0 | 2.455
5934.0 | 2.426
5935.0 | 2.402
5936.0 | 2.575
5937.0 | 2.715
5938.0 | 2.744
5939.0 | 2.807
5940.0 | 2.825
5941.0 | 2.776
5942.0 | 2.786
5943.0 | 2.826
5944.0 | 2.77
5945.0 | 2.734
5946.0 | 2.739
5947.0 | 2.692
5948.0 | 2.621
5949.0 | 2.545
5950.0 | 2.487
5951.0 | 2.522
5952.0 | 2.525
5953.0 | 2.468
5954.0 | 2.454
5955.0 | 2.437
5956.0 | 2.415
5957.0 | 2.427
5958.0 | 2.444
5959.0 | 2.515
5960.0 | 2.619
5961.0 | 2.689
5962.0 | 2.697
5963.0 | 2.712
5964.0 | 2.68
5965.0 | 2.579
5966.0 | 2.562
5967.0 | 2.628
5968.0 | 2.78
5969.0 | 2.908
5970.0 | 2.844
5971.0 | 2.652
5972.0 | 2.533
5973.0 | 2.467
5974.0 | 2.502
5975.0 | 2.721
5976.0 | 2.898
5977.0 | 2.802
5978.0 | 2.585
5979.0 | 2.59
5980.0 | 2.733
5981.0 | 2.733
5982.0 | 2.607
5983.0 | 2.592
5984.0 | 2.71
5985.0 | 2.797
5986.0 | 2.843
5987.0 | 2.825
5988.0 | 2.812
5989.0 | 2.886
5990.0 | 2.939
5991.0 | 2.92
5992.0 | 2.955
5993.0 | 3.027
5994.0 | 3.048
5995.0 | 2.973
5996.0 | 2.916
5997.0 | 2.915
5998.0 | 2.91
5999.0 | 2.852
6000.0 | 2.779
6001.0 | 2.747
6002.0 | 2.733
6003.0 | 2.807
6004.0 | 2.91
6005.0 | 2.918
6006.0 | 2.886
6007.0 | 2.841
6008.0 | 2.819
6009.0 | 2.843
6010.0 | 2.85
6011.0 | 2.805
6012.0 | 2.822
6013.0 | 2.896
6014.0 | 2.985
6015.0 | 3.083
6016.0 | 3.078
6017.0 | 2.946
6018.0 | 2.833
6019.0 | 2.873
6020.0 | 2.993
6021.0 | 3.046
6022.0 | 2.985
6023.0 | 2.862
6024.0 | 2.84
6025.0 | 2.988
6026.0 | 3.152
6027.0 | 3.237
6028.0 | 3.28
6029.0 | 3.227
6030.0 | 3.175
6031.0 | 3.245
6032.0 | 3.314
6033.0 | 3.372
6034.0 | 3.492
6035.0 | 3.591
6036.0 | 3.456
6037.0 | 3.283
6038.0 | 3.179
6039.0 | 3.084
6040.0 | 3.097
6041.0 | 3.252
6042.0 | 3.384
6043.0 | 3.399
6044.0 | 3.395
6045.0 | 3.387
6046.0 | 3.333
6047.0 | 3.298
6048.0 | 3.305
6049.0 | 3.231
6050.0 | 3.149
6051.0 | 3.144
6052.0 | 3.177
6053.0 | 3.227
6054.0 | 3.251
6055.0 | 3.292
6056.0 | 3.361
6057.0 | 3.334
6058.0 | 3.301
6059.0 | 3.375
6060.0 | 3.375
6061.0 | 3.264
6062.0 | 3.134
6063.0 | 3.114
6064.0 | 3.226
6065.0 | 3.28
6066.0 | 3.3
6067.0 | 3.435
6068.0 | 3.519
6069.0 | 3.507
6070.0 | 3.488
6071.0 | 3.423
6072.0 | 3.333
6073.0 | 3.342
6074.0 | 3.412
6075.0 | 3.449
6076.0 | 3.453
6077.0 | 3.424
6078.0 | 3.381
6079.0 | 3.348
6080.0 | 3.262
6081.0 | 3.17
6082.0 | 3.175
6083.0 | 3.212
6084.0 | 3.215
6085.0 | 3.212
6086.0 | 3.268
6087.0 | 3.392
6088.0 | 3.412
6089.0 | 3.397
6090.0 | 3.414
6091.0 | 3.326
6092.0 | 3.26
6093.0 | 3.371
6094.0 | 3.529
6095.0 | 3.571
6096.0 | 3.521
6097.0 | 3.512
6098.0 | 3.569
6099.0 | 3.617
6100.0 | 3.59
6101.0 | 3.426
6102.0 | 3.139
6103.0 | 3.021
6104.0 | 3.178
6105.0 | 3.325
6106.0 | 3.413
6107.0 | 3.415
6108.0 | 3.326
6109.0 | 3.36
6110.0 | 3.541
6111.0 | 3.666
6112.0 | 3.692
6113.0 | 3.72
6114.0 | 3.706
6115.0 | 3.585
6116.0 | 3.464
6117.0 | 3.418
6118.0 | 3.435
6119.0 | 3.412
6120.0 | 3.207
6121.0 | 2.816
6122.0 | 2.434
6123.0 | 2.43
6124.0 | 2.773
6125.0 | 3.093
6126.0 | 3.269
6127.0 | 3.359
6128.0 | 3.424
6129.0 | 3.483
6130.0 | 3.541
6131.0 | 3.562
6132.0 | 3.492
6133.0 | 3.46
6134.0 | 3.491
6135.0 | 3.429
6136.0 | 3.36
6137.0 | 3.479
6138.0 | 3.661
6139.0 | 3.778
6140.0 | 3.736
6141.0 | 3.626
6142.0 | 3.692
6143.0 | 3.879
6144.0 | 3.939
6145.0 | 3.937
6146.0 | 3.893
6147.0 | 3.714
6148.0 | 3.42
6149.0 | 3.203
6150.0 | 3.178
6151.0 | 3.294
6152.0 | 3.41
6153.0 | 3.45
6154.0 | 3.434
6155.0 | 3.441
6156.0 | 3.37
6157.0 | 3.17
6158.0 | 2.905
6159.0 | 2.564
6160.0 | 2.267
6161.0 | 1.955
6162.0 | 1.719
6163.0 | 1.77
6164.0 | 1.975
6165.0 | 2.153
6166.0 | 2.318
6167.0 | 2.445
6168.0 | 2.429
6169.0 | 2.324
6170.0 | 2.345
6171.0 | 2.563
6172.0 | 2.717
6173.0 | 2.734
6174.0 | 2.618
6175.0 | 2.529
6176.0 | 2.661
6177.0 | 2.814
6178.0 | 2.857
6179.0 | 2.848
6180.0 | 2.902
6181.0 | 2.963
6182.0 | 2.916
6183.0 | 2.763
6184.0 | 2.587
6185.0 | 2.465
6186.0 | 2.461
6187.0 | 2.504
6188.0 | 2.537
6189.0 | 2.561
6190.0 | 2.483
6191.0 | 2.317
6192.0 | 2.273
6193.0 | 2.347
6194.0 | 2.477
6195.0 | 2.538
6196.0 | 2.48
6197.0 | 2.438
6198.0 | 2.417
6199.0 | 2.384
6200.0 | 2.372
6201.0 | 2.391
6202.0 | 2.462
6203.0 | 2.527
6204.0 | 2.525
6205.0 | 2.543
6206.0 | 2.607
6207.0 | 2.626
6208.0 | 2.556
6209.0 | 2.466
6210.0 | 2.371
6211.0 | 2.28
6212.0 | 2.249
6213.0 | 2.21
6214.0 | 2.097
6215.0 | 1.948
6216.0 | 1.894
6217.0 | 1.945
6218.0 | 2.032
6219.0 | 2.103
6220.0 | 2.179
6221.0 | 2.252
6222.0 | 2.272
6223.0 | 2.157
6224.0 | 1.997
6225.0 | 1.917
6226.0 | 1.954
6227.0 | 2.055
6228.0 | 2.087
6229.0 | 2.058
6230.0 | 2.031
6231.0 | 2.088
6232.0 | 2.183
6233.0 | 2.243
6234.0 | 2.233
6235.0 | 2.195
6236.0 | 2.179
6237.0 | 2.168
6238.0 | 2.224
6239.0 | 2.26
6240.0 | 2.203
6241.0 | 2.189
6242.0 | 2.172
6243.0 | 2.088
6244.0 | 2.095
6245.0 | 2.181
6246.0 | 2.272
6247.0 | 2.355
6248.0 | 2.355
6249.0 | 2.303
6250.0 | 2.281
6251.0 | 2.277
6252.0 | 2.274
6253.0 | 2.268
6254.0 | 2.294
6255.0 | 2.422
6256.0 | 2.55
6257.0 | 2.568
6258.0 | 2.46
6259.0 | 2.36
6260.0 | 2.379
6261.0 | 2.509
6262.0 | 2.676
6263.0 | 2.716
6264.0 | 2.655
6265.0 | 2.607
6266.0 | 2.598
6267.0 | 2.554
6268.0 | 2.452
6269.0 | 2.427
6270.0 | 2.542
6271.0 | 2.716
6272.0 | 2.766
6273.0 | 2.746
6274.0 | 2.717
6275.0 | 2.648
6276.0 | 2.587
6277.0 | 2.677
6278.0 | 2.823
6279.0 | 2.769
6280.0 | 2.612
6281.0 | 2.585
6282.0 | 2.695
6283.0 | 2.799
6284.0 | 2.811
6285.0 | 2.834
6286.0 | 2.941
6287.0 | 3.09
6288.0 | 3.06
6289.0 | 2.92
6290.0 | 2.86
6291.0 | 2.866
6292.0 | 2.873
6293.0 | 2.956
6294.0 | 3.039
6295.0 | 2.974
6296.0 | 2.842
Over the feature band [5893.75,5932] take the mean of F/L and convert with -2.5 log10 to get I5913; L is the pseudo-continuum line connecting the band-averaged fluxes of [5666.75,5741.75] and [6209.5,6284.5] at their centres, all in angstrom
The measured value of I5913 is 0.23 mag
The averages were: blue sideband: 2.82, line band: 2.13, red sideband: 2.35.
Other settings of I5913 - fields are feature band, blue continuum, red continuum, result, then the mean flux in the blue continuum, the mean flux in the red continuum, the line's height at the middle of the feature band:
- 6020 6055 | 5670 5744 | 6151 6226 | -0.24 mag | 2.84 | 2.48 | 2.6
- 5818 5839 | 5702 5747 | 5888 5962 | -0.19 mag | 2.94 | 2.24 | 2.58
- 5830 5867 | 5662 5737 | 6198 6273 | -0.12 mag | 2.8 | 2.31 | 2.66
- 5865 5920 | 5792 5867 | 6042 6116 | 0.45 mag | 3.08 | 3.37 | 3.15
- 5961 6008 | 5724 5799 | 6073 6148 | 0.19 mag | 3.09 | 3.41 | 3.3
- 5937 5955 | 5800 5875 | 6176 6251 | 0.06 mag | 3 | 2.34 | 2.81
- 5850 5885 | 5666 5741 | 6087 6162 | 0.16 mag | 2.82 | 3.36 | 3.03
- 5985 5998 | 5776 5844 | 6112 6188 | 0.07 mag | 3.15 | 3.06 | 3.1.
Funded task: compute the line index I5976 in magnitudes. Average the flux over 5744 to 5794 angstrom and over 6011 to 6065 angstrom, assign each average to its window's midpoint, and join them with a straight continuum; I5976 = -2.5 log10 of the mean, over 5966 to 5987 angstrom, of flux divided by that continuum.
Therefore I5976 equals 0.18 mag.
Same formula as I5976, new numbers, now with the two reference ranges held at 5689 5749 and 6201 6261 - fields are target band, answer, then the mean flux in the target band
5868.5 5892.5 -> 0.29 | 2.08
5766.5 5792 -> -0.09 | 3.07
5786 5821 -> -0.15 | 3.21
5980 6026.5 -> -0.13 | 2.88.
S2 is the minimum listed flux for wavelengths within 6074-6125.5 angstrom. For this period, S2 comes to 2.43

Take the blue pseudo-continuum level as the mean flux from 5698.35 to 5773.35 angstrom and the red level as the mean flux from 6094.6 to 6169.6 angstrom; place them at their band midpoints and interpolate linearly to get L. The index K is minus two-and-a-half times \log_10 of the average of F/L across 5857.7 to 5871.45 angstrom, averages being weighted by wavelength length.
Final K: 0.13 mag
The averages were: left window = 2.99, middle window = 2.73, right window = 3.24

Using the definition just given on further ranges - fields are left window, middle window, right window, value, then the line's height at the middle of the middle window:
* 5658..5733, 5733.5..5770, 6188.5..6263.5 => -0.131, 2.74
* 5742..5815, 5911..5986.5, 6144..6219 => 0.146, 2.93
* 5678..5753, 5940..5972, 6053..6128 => 0.205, 3.18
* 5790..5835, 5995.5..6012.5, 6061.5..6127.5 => 0.155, 3.28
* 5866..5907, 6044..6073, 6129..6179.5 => -0.232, 2.67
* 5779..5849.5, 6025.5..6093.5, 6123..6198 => -0.105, 3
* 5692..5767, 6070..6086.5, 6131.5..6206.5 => -0.158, 2.87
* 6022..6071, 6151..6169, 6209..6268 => 0.013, 2.67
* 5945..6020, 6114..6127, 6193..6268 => -0.249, 2.5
